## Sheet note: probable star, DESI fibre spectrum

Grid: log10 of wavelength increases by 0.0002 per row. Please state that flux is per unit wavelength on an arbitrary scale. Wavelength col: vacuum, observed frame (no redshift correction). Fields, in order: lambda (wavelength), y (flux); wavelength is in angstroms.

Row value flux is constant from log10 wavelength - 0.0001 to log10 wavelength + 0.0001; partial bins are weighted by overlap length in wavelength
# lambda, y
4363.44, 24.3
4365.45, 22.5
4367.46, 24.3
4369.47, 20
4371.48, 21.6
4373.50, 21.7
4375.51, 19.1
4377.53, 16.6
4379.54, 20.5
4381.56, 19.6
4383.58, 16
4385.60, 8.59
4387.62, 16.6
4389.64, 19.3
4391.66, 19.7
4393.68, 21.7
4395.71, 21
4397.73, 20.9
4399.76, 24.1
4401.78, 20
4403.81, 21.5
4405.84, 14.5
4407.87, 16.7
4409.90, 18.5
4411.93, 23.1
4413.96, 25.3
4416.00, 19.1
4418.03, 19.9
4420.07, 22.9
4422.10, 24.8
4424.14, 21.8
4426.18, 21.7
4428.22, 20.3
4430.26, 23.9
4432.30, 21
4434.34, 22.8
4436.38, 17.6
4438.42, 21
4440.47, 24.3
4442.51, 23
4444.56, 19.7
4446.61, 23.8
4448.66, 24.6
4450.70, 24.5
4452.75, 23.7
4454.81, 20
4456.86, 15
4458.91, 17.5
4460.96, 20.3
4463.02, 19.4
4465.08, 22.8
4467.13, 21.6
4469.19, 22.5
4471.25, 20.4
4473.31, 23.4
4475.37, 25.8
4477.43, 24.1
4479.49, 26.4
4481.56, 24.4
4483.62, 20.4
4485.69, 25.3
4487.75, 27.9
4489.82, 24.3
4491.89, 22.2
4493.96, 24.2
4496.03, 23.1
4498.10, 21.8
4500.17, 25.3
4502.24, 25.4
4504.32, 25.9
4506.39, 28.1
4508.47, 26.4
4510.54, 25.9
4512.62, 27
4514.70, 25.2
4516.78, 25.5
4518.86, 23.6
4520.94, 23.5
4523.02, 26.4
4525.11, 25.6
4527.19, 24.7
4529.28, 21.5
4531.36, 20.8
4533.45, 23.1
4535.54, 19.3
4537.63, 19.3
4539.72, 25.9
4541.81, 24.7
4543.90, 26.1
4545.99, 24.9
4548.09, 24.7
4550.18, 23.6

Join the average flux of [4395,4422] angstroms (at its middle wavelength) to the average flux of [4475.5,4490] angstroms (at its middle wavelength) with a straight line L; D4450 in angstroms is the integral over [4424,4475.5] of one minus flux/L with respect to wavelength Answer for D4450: 3.12 angstroms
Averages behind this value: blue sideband 20.7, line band 21.6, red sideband 24.8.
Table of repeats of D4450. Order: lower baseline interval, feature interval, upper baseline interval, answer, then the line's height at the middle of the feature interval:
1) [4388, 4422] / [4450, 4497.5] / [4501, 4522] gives 2.6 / 23.8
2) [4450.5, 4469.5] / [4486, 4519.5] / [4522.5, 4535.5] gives -4.5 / 22.2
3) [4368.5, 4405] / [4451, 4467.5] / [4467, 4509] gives 1.9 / 22.9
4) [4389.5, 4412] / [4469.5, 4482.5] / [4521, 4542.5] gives -1.3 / 21.8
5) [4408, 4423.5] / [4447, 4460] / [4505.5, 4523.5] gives 1.2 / 23.2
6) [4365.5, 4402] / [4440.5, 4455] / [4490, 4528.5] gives -0.5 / 22.3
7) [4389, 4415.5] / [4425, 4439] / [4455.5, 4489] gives 0.0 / 21.3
